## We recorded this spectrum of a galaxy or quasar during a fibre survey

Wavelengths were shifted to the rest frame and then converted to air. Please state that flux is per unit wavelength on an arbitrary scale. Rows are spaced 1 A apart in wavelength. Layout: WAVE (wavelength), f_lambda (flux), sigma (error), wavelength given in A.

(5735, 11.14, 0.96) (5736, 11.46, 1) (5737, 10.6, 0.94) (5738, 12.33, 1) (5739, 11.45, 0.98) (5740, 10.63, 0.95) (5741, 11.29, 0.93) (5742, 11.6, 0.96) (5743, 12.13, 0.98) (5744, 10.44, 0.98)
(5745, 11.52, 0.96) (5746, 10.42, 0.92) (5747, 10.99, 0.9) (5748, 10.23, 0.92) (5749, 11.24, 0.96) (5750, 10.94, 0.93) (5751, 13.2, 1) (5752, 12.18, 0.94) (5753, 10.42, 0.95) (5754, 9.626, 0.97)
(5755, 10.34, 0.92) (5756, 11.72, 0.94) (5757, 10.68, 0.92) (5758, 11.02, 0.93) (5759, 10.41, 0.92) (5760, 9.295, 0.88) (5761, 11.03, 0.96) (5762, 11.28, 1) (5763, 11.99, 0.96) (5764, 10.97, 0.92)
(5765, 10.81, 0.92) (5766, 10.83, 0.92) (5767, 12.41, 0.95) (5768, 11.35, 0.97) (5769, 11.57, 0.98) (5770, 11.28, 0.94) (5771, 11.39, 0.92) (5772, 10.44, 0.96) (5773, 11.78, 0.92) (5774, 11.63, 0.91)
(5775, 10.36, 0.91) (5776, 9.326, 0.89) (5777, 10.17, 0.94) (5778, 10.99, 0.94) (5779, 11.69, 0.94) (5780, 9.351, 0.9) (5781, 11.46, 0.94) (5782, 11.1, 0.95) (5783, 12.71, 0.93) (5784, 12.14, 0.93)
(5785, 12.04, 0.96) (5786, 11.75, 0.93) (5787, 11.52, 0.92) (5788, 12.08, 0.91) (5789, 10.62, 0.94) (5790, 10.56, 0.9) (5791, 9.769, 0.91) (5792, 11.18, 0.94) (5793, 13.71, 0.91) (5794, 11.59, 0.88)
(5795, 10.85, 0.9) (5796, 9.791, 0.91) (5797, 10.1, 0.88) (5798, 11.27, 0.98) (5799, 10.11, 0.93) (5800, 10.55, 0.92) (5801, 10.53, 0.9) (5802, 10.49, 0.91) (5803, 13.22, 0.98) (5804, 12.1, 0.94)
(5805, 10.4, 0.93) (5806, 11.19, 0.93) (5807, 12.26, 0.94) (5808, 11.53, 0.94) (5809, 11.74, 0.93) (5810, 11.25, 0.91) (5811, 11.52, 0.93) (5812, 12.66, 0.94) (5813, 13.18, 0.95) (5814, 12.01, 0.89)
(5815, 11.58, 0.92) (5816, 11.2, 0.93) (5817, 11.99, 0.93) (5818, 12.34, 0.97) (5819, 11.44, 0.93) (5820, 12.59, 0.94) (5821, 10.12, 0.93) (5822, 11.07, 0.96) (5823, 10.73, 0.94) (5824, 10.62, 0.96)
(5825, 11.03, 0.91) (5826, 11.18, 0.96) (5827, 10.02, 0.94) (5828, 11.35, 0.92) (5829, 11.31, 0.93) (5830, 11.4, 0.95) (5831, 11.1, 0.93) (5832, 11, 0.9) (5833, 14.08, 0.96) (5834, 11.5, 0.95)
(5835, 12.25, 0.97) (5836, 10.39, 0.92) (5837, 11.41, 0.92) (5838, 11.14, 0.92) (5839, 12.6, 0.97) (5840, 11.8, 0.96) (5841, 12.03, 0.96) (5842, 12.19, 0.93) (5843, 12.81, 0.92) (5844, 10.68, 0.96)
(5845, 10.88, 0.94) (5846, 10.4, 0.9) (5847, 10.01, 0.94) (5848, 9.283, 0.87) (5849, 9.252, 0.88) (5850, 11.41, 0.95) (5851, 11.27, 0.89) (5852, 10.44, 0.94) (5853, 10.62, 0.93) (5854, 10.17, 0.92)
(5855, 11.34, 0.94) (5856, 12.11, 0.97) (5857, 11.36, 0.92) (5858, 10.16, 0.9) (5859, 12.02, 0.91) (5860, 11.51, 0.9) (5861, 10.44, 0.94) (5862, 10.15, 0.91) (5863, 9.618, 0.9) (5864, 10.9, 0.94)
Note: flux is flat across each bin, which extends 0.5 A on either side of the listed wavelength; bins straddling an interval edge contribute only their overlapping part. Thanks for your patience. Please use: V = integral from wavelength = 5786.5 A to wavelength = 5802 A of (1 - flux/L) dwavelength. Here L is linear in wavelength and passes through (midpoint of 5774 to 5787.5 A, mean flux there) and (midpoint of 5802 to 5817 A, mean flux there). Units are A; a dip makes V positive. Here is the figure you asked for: 0.7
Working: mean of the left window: 11.1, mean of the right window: 11.8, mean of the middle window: 10.9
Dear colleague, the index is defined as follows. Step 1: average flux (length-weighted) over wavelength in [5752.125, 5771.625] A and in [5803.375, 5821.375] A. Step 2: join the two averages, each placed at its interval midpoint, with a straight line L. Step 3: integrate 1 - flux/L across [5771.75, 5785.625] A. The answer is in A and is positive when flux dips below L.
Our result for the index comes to 0.18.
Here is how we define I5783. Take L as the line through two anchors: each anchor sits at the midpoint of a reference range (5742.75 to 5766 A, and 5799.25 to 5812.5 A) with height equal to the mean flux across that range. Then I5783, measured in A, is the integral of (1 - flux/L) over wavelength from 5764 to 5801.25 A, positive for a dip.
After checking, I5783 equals 0.5 A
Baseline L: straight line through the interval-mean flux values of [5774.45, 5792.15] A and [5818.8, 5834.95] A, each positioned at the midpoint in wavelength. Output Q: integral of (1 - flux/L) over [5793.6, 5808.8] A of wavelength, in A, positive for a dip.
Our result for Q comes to 0.1 A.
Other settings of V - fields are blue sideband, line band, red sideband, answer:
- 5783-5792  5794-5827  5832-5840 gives 0.8 A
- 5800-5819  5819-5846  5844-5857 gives -0.8 A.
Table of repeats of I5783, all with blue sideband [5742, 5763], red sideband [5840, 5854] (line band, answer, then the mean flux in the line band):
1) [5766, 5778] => -0.09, 11.1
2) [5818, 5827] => -0.16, 11.1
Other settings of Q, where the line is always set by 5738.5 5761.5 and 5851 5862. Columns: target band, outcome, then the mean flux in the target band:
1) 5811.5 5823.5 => -0.8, 11.7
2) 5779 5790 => -0.5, 11.4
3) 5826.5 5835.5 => -0.5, 11.6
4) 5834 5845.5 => -0.7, 11.6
